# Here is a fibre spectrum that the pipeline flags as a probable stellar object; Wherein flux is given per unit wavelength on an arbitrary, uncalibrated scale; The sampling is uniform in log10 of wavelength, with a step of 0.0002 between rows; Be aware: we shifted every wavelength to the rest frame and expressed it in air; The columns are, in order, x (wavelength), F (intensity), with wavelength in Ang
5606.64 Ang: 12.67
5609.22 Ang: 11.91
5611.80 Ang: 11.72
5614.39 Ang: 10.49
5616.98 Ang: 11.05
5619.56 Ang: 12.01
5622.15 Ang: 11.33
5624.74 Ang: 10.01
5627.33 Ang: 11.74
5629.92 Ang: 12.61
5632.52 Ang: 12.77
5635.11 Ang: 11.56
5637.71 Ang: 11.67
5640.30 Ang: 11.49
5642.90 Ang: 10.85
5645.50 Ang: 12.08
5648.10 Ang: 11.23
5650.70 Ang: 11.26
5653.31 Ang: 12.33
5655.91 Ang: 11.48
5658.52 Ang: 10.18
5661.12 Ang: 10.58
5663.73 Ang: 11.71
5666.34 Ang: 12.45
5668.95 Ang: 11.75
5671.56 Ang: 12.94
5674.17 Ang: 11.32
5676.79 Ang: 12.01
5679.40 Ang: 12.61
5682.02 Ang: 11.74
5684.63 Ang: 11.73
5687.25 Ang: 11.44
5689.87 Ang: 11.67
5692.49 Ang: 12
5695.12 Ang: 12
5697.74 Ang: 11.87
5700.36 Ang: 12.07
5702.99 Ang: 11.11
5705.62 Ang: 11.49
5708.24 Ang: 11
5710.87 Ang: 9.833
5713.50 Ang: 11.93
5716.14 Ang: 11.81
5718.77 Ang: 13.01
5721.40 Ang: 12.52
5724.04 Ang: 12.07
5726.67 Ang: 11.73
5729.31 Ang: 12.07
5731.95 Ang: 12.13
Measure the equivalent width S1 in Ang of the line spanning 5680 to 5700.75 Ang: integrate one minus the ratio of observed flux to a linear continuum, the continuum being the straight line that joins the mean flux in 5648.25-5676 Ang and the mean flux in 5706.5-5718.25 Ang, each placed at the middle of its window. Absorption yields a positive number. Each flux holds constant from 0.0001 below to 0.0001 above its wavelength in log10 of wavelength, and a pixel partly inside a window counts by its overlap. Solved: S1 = -0.7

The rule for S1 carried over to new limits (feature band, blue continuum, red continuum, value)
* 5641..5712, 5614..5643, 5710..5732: 0.9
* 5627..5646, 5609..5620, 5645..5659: -0.7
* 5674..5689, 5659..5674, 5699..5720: -0.2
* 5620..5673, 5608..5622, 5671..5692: 0.2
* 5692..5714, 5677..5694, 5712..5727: 1.1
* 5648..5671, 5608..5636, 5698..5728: 0.2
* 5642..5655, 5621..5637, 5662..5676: 0.3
